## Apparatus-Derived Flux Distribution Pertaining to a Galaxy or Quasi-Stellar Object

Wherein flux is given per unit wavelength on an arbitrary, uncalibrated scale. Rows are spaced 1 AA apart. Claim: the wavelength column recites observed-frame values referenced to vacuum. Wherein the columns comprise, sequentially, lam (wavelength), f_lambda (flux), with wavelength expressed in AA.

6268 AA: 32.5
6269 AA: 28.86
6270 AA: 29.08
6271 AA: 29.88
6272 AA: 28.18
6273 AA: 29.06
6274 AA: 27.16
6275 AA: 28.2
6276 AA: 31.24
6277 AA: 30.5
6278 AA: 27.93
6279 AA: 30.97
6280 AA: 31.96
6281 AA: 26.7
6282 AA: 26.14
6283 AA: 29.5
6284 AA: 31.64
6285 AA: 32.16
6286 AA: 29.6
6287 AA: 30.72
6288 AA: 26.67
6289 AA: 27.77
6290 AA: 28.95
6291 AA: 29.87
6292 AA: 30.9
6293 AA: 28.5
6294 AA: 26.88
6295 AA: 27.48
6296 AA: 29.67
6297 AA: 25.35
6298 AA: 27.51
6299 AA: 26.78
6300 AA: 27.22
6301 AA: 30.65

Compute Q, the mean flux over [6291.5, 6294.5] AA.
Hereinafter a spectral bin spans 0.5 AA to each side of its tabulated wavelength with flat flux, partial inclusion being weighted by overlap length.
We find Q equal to 28.8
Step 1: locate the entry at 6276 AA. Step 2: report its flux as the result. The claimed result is 31.24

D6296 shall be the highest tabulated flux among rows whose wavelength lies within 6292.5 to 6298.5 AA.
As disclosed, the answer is 29.67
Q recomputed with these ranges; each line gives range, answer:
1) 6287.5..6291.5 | 28.3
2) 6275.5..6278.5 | 29.9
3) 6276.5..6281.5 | 29.6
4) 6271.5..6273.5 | 28.6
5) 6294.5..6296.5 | 28.6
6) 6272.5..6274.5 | 28.1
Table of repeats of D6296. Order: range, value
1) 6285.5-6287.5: 30.72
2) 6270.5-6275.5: 29.88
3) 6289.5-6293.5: 30.9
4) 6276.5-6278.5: 30.5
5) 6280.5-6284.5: 31.64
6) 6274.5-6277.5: 31.24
